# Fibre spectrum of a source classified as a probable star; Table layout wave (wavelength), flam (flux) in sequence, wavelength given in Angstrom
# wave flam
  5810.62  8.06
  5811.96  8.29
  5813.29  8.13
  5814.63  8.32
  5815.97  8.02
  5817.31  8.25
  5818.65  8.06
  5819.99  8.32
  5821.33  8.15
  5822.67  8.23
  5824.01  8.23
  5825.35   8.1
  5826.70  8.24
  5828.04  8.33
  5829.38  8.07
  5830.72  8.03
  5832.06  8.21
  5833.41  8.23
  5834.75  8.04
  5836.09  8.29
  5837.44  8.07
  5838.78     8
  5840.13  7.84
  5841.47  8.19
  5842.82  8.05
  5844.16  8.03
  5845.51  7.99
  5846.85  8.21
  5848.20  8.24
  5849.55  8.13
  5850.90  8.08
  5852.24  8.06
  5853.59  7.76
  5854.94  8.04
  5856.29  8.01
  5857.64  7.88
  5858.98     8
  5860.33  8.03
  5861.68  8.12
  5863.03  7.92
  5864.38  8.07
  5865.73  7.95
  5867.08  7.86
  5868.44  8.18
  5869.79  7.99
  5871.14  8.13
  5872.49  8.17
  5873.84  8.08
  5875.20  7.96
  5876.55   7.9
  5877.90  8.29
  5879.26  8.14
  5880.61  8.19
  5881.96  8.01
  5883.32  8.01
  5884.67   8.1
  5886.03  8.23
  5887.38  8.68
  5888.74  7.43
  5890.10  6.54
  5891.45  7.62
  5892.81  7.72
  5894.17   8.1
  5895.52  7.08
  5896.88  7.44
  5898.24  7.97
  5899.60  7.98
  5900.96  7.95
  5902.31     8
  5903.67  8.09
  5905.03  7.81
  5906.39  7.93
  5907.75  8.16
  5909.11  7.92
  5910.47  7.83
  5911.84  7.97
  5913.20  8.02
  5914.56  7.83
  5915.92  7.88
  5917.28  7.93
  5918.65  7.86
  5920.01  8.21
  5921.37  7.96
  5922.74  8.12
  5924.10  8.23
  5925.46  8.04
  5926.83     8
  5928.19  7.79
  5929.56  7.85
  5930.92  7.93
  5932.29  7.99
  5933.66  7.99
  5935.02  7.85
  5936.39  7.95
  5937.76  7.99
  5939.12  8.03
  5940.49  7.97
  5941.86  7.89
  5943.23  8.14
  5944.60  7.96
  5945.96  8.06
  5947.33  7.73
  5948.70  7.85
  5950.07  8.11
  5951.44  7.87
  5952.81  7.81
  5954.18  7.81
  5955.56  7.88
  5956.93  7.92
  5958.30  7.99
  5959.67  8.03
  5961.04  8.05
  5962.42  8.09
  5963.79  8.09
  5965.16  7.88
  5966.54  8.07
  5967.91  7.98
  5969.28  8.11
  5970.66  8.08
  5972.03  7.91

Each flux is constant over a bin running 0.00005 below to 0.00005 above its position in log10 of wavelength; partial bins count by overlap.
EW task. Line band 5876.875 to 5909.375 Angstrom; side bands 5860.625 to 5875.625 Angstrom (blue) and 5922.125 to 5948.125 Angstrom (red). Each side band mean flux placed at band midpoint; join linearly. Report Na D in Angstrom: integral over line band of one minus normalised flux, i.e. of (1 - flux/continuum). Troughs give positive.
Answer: 0.5 Angstrom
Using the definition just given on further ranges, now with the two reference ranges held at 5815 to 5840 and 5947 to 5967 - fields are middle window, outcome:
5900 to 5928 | 0.11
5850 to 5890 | 0.31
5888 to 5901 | 0.77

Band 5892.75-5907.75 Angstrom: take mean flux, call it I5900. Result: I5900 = 7.85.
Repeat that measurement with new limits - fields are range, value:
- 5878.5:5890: 8.02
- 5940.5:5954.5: 7.93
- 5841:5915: 7.96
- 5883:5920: 7.86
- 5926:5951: 7.95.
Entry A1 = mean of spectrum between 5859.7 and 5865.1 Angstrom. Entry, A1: 8.03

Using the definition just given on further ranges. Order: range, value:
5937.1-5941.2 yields 8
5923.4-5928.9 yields 8.02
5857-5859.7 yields 7.97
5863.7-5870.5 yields 8.01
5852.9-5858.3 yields 7.91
